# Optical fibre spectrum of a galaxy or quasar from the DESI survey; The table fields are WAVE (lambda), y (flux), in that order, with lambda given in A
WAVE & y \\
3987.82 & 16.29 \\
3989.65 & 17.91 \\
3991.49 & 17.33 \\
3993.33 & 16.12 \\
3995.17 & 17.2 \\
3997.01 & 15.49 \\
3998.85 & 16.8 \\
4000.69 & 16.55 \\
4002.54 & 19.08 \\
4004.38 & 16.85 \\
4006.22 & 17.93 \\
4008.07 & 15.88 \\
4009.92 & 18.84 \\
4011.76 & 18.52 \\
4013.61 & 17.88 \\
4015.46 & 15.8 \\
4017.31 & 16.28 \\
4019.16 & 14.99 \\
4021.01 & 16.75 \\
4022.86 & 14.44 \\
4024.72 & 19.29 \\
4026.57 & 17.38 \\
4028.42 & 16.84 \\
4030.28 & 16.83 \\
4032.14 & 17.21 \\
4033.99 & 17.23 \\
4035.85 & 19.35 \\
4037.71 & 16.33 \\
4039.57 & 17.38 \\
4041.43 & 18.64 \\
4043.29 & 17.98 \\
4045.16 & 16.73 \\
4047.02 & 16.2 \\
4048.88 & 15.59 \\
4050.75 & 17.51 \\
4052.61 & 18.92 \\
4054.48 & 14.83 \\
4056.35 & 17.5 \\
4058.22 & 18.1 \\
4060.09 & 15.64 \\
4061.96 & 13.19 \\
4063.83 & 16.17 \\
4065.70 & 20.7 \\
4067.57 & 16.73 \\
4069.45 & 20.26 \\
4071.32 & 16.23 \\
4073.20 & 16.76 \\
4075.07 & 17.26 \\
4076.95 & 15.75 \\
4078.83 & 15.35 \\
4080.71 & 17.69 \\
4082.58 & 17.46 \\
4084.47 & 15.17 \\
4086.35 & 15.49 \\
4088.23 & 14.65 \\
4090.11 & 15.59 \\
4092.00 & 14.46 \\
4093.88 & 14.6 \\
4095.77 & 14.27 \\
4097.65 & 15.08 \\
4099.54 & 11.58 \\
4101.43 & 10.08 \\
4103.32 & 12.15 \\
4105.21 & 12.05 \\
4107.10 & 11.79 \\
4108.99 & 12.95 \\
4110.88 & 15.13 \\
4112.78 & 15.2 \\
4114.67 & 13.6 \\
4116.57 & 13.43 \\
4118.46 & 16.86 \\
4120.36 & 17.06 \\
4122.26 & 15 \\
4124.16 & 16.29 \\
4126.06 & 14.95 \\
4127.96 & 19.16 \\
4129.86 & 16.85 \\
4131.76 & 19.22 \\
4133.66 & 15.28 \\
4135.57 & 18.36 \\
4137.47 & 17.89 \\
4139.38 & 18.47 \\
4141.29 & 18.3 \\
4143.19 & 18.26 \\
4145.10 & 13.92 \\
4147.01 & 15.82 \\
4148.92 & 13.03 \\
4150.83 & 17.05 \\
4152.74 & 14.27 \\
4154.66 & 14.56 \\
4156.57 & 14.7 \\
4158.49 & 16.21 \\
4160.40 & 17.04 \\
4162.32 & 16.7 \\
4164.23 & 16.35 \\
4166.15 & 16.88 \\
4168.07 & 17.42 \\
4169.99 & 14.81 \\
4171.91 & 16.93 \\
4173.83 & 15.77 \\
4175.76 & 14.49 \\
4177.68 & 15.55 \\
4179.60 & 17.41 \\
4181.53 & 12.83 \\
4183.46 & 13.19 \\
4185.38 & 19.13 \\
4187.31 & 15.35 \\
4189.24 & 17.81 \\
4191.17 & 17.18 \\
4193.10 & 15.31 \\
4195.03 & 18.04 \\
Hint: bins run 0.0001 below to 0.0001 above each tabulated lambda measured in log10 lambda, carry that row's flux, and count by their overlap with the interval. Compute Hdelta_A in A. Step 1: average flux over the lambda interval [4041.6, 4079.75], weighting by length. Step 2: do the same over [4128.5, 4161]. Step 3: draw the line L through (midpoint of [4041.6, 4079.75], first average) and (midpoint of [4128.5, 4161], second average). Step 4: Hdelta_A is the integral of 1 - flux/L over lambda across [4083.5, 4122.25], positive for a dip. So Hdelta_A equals 6.02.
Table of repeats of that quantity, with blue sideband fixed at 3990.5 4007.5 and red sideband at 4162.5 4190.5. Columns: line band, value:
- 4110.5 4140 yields -0.2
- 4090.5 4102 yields 2.0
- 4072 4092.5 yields 0.7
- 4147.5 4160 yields 0.8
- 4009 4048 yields -0.8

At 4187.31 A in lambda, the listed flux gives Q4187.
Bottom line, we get 15.35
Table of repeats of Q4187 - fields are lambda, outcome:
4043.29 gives 17.98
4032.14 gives 17.21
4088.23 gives 14.65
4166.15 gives 16.88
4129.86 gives 16.85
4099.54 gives 11.58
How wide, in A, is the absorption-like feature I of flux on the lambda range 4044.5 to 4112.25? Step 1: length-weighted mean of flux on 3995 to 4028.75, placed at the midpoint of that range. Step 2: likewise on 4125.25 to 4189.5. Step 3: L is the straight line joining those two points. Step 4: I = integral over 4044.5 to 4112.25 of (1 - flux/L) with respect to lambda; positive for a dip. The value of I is 4.6 A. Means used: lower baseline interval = 17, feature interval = 15.5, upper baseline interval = 16.3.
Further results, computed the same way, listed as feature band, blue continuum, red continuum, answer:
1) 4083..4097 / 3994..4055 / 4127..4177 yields 1.5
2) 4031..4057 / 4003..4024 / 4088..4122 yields -2.3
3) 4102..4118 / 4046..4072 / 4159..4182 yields 3.1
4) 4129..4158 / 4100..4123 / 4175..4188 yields -3.8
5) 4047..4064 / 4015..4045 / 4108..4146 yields 0.5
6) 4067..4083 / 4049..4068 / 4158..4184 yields -0.3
